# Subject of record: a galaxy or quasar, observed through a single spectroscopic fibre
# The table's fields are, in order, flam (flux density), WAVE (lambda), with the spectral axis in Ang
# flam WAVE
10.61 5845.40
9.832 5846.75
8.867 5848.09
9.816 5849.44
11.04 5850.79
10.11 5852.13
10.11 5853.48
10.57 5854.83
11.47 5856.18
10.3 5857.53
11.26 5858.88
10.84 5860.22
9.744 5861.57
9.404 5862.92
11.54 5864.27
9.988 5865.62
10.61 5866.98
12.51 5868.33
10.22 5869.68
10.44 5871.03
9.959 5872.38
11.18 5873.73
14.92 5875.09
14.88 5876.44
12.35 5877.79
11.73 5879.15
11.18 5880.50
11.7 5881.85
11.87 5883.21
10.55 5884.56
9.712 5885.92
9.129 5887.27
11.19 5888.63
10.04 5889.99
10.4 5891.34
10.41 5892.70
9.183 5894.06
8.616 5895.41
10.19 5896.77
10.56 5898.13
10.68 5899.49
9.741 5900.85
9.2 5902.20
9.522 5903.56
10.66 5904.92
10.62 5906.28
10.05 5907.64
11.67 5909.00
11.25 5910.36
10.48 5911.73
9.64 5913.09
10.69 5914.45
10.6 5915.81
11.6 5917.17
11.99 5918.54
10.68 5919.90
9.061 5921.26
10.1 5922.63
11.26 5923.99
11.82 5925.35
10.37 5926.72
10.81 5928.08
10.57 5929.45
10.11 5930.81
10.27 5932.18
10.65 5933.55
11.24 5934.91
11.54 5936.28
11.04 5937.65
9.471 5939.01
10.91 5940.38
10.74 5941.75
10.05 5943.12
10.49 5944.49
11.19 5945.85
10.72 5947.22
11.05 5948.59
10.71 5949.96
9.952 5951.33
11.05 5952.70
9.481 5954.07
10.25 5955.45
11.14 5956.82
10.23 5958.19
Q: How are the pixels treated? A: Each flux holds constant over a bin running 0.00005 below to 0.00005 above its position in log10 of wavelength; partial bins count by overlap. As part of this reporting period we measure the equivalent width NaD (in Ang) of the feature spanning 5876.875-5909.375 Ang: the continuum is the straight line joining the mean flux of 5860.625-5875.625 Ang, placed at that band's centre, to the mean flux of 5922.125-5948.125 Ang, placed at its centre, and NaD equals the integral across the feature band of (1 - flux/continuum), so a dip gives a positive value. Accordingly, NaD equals 1.1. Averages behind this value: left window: 10.9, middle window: 10.5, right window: 10.7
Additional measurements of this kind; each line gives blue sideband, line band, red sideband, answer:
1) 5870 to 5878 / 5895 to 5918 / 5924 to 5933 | 1.9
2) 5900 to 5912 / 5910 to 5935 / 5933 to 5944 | -0.3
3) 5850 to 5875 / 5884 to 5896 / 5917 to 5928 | 0.9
